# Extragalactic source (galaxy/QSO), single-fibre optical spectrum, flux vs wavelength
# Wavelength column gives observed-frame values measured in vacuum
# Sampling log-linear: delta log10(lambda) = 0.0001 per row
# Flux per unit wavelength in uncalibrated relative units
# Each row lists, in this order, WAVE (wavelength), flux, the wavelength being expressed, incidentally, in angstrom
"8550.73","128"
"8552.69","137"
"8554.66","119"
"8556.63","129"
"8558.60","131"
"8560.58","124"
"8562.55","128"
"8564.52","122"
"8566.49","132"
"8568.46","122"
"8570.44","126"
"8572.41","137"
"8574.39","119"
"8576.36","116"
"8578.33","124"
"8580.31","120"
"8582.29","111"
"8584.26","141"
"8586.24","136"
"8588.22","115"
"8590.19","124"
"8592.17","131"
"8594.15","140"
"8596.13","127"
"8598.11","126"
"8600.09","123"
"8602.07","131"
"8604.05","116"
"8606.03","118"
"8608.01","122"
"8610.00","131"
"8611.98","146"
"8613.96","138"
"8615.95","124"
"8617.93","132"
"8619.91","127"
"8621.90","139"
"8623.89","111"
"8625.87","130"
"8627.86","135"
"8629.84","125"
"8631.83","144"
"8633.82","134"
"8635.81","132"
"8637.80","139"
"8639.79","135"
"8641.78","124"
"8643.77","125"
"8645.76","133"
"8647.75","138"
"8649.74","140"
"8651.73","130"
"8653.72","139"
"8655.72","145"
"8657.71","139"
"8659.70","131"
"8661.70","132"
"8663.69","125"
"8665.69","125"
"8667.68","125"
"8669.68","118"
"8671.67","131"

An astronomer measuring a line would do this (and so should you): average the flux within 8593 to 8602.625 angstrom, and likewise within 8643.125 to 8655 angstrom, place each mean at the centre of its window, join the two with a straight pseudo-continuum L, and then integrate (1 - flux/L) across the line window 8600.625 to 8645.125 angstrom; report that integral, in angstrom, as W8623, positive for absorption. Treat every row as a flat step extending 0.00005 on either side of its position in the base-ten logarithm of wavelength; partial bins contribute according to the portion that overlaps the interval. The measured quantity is 0.7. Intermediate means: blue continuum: 129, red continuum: 135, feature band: 130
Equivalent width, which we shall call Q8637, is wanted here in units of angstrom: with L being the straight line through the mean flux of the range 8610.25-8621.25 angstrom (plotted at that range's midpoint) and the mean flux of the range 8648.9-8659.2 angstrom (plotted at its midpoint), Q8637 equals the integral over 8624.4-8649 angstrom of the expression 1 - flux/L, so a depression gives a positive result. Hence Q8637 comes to 0.7 angstrom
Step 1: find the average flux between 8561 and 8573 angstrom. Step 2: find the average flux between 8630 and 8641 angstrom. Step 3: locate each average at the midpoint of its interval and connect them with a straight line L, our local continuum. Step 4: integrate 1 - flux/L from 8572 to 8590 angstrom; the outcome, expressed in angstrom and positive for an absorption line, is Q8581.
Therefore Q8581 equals 0.7 angstrom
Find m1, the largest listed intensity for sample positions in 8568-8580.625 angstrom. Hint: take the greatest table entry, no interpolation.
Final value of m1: 137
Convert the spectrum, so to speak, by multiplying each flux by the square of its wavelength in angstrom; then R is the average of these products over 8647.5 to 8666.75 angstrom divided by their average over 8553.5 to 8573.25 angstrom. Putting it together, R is 1.08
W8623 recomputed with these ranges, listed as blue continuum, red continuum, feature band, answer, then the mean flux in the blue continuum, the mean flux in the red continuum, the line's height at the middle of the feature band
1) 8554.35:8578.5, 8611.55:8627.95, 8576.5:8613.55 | 0.4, 126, 131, 128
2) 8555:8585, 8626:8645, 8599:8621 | 0.3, 125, 132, 130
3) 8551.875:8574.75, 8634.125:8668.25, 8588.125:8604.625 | 0.3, 127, 133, 129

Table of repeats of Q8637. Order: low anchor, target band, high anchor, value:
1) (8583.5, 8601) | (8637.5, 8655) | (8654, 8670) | -0.4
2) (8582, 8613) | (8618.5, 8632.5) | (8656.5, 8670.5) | -0.2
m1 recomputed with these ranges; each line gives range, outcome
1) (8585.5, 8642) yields 146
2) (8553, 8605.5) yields 141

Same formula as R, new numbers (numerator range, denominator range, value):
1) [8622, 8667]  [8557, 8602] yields 1.06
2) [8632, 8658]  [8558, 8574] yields 1.08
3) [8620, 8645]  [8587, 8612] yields 1.04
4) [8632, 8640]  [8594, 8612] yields 1.08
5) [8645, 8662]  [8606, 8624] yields 1.06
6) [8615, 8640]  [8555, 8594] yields 1.06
